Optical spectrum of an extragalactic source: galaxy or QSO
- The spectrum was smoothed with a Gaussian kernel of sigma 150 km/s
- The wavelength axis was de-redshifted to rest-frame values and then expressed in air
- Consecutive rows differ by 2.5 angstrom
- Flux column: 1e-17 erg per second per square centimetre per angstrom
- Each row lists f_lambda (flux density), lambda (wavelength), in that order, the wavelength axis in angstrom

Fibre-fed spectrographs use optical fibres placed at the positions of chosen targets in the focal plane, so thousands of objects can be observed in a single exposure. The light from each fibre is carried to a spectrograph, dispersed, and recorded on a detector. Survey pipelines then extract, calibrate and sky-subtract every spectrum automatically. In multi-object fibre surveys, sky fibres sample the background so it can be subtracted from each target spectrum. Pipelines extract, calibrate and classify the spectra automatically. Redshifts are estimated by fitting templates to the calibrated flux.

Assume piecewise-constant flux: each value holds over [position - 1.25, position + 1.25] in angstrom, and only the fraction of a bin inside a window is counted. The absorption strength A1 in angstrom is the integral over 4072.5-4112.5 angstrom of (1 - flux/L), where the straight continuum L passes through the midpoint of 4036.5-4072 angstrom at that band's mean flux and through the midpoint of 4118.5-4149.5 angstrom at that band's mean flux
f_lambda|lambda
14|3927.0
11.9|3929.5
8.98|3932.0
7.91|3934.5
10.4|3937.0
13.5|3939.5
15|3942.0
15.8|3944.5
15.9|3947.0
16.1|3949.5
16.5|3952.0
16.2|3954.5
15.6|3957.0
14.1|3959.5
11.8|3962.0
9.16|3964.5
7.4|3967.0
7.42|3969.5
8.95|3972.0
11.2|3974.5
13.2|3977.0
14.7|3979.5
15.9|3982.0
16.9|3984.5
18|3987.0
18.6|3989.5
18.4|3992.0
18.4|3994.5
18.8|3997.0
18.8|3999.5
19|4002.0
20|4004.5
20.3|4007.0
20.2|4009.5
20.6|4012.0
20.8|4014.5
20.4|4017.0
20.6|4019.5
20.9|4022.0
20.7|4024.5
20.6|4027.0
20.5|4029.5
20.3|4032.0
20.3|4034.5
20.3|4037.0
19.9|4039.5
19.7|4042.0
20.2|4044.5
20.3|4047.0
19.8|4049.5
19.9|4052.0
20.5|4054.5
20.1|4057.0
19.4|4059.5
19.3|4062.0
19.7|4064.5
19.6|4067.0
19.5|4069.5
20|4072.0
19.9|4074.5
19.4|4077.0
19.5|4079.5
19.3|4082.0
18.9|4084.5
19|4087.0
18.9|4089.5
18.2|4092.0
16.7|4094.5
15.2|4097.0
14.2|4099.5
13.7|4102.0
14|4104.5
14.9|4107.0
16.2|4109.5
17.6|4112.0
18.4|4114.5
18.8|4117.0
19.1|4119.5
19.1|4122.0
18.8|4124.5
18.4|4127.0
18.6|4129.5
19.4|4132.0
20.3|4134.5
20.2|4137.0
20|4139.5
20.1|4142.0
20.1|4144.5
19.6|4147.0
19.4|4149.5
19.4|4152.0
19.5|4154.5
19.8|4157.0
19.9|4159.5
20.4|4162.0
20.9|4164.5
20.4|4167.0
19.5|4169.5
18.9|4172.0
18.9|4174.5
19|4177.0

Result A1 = 4.9 angstrom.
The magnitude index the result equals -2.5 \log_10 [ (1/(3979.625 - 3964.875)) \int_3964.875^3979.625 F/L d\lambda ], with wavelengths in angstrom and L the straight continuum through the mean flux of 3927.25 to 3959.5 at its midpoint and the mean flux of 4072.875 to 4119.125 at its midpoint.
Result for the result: 0.39 mag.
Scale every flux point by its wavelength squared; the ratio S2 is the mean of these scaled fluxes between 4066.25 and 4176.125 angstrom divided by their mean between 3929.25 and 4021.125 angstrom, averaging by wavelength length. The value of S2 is 1.3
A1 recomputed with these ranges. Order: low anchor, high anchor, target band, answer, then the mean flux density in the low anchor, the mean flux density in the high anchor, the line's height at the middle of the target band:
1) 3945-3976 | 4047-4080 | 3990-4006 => -3.9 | 12.6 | 19.8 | 15.2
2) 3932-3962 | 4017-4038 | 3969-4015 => 2.2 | 13.9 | 20.5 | 17.6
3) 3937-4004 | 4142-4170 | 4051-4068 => -2.5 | 14.8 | 19.9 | 17.3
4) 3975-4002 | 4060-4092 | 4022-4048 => -2.9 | 17.1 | 19.4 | 18.3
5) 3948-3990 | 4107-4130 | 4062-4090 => -4.3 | 13.6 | 18.1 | 16.8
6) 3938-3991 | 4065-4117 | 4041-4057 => -3.5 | 13.9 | 17.7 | 16.4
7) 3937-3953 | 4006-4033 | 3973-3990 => 2.4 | 15.1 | 20.5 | 17.7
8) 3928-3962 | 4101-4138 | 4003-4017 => -4.8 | 13.6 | 17.8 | 15.2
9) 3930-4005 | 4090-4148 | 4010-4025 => -5.0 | 14.3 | 17.9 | 15.5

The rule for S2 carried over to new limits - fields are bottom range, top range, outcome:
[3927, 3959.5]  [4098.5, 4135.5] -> 1.39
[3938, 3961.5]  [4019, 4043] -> 1.39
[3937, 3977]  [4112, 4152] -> 1.63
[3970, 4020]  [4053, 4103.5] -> 1.10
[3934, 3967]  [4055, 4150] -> 1.47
